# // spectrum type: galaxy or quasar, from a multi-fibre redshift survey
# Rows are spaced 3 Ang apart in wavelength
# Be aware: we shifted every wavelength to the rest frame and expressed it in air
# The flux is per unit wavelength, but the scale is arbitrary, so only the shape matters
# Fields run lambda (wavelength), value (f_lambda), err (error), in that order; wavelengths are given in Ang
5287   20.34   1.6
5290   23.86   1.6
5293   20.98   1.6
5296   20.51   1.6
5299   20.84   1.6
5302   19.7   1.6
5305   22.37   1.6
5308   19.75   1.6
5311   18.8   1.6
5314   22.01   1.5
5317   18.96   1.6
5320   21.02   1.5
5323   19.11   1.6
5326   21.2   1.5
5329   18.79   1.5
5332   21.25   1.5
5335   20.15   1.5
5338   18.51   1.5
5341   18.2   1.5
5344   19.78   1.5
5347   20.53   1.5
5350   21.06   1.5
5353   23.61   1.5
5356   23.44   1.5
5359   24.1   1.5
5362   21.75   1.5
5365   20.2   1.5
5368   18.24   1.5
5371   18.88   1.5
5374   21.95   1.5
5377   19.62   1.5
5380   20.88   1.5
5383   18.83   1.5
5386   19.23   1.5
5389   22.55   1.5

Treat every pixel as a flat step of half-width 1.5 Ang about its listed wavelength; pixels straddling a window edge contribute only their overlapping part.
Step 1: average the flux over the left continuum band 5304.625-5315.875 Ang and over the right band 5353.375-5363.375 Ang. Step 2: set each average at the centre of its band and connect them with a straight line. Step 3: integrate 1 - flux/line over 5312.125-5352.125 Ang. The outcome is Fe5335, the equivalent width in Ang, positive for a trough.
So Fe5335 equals 3.0 Ang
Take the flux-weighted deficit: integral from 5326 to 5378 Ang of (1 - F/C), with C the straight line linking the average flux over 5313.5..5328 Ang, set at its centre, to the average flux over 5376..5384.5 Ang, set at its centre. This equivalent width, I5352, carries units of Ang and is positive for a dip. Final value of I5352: -1.54 Ang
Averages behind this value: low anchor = 20.3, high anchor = 19.8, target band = 20.6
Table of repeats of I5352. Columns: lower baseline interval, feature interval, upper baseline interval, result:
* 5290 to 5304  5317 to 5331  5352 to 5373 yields 0.78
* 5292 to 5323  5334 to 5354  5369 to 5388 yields -0.02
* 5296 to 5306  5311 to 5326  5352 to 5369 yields 0.67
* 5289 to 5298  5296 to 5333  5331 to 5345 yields 0.54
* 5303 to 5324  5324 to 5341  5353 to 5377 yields 0.71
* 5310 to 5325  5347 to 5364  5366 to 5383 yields -2.23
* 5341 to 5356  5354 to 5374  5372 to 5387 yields -0.57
